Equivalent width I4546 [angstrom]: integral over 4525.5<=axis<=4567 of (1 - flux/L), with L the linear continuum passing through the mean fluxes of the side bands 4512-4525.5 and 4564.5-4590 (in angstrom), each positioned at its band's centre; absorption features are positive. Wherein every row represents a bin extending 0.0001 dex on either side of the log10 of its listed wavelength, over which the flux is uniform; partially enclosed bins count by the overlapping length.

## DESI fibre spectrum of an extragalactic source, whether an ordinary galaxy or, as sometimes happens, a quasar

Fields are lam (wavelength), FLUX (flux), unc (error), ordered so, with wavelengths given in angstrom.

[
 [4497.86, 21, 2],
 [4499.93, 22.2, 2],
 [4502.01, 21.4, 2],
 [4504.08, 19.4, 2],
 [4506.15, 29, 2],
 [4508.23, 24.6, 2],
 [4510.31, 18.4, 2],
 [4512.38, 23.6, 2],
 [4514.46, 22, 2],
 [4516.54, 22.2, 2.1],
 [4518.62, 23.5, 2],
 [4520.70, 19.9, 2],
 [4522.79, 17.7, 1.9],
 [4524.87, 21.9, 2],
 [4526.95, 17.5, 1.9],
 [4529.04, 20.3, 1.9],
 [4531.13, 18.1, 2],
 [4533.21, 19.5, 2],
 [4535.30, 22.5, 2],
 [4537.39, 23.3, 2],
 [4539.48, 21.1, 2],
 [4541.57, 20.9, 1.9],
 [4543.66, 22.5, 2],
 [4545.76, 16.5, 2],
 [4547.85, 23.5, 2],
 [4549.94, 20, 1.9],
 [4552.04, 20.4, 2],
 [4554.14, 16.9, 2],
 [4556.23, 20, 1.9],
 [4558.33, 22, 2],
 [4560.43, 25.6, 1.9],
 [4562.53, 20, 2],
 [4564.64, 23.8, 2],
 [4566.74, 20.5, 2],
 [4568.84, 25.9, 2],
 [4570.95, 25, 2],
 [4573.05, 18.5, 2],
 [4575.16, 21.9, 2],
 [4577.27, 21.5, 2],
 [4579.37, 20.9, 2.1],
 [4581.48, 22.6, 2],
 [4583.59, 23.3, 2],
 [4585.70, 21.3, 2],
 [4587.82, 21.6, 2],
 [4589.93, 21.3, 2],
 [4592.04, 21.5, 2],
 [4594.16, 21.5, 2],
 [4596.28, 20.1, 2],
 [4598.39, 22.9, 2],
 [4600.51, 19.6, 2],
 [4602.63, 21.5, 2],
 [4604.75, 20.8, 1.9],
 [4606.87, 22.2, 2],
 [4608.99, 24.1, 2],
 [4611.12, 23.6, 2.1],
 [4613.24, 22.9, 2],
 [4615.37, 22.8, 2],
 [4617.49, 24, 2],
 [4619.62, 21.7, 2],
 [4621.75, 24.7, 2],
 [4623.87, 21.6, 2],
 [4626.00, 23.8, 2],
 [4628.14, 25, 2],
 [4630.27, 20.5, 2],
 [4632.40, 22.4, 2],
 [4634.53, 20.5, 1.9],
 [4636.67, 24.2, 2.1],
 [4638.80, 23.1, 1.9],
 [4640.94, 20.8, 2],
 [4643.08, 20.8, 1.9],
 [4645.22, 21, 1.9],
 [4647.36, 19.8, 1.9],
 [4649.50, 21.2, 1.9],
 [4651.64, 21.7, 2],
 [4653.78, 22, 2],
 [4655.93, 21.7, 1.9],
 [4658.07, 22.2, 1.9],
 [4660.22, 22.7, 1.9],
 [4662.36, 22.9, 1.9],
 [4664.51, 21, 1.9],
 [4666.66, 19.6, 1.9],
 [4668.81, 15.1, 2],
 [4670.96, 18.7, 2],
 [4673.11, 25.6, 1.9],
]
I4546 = 1.91 angstrom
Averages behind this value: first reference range 21.4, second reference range 22.1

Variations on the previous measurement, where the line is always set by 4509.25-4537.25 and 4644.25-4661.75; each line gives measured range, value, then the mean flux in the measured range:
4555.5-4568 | -0.7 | 22.1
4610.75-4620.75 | -0.8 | 23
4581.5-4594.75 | -0.4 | 21.8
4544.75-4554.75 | 0.6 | 19.6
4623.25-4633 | -0.6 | 22.7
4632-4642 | -0.3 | 22.2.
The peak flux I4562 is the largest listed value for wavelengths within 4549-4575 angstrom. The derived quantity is 25.9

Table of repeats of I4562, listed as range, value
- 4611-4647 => 25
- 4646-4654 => 22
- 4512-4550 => 23.6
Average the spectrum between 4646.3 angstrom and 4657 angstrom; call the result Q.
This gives 21.3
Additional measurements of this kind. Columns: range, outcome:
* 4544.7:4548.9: 20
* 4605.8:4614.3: 23.2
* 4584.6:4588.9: 21.5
